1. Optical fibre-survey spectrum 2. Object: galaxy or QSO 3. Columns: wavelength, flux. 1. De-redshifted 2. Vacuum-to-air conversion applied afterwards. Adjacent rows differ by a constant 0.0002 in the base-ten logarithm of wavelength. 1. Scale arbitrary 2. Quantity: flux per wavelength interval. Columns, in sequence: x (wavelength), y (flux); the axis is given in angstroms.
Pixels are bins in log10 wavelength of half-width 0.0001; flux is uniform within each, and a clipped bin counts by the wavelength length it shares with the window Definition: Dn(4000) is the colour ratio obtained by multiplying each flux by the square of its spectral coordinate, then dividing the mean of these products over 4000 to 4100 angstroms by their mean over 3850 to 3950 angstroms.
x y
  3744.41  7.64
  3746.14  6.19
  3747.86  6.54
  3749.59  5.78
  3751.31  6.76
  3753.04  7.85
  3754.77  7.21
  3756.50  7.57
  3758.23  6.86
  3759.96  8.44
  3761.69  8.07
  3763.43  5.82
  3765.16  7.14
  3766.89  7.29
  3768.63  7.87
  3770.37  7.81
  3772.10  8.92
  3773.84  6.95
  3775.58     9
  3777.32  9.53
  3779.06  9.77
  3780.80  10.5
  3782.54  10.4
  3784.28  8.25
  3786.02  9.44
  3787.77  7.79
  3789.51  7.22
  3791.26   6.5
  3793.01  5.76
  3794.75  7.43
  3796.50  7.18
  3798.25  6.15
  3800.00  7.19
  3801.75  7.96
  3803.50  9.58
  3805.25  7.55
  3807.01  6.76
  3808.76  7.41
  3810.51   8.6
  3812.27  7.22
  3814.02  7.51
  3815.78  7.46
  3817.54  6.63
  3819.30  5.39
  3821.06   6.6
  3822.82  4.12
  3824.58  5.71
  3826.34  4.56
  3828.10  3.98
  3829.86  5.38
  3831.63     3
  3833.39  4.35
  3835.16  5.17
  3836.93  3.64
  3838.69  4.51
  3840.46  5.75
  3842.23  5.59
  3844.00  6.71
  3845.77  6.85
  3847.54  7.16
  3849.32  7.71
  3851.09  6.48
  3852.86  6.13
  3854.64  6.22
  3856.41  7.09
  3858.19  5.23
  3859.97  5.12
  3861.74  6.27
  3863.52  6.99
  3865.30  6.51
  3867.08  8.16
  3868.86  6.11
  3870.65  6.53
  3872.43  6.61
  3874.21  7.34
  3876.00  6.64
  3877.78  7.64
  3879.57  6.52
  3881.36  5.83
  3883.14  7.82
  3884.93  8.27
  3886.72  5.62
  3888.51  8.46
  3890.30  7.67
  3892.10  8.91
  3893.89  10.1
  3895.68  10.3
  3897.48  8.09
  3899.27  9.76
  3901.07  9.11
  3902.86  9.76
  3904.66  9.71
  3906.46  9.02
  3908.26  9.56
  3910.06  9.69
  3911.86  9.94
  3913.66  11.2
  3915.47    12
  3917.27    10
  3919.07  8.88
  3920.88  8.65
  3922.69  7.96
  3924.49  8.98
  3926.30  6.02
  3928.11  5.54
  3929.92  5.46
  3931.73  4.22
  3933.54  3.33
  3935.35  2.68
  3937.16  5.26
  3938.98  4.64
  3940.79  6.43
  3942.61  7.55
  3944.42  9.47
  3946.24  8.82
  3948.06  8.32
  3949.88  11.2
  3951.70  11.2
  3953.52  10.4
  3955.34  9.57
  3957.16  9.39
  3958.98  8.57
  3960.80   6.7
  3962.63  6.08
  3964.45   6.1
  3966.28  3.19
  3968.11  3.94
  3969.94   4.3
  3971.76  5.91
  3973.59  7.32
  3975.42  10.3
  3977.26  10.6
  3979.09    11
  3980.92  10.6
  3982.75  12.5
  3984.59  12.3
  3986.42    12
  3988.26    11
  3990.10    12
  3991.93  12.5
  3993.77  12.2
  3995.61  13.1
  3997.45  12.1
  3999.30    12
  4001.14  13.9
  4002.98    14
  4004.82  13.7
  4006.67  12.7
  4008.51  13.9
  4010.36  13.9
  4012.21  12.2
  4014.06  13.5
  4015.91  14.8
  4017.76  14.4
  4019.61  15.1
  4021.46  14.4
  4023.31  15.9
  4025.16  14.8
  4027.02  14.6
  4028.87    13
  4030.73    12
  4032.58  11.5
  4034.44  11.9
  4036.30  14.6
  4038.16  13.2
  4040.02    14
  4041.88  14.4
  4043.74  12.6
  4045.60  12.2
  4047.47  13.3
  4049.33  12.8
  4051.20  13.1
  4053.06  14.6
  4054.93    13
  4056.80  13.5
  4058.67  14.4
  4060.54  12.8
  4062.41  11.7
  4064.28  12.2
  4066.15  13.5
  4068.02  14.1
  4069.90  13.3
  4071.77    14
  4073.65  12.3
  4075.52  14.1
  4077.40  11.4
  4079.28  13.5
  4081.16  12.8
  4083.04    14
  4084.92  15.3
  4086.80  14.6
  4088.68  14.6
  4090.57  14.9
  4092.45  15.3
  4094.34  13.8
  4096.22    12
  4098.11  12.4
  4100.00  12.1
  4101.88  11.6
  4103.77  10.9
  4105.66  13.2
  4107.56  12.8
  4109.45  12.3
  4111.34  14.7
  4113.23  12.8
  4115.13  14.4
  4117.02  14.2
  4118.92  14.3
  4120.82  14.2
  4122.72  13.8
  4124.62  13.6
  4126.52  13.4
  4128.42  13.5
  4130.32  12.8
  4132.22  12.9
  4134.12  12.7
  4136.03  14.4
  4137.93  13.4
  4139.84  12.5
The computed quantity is 1.9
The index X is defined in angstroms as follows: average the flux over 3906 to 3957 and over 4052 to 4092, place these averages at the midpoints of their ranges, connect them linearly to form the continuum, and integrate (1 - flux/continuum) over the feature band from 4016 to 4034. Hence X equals -3.4 angstroms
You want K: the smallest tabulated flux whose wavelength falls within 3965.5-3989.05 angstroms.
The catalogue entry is 3.19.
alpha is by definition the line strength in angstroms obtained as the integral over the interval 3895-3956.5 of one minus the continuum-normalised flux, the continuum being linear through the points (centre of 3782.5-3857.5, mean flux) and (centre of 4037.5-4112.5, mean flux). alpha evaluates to 6.32 angstroms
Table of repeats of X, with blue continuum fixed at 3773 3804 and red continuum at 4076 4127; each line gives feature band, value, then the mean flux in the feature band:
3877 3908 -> 4.7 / 8.42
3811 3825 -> 3.6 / 6.41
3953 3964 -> 2.7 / 8.29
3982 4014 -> -2.8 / 12.7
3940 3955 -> 2.3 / 9.21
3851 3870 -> 6.0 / 6.39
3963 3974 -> 6.0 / 5.08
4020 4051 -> -2.9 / 13.5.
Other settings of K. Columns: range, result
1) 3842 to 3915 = 5.12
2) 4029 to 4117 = 10.9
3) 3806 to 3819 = 6.63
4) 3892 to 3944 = 2.68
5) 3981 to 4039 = 11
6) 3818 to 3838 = 3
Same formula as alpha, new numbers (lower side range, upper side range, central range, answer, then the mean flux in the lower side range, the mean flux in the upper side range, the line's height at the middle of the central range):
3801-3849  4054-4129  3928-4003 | 9.95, 6.13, 13.4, 9.95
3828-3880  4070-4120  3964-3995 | 1.85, 6.08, 13.4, 9.89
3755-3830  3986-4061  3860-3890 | 8.18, 7.39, 13.3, 9.51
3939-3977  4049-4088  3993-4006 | -4.16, 7.71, 13.4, 9.85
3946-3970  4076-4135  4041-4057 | -2.88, 7.78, 13.4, 11.2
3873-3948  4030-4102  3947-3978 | 5.84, 7.87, 13.3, 9.68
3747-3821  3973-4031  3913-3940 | 9.87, 7.63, 12.8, 11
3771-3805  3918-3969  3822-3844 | 8.76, 8.17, 7.1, 7.86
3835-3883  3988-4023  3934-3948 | 5.28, 6.36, 13.3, 10.3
